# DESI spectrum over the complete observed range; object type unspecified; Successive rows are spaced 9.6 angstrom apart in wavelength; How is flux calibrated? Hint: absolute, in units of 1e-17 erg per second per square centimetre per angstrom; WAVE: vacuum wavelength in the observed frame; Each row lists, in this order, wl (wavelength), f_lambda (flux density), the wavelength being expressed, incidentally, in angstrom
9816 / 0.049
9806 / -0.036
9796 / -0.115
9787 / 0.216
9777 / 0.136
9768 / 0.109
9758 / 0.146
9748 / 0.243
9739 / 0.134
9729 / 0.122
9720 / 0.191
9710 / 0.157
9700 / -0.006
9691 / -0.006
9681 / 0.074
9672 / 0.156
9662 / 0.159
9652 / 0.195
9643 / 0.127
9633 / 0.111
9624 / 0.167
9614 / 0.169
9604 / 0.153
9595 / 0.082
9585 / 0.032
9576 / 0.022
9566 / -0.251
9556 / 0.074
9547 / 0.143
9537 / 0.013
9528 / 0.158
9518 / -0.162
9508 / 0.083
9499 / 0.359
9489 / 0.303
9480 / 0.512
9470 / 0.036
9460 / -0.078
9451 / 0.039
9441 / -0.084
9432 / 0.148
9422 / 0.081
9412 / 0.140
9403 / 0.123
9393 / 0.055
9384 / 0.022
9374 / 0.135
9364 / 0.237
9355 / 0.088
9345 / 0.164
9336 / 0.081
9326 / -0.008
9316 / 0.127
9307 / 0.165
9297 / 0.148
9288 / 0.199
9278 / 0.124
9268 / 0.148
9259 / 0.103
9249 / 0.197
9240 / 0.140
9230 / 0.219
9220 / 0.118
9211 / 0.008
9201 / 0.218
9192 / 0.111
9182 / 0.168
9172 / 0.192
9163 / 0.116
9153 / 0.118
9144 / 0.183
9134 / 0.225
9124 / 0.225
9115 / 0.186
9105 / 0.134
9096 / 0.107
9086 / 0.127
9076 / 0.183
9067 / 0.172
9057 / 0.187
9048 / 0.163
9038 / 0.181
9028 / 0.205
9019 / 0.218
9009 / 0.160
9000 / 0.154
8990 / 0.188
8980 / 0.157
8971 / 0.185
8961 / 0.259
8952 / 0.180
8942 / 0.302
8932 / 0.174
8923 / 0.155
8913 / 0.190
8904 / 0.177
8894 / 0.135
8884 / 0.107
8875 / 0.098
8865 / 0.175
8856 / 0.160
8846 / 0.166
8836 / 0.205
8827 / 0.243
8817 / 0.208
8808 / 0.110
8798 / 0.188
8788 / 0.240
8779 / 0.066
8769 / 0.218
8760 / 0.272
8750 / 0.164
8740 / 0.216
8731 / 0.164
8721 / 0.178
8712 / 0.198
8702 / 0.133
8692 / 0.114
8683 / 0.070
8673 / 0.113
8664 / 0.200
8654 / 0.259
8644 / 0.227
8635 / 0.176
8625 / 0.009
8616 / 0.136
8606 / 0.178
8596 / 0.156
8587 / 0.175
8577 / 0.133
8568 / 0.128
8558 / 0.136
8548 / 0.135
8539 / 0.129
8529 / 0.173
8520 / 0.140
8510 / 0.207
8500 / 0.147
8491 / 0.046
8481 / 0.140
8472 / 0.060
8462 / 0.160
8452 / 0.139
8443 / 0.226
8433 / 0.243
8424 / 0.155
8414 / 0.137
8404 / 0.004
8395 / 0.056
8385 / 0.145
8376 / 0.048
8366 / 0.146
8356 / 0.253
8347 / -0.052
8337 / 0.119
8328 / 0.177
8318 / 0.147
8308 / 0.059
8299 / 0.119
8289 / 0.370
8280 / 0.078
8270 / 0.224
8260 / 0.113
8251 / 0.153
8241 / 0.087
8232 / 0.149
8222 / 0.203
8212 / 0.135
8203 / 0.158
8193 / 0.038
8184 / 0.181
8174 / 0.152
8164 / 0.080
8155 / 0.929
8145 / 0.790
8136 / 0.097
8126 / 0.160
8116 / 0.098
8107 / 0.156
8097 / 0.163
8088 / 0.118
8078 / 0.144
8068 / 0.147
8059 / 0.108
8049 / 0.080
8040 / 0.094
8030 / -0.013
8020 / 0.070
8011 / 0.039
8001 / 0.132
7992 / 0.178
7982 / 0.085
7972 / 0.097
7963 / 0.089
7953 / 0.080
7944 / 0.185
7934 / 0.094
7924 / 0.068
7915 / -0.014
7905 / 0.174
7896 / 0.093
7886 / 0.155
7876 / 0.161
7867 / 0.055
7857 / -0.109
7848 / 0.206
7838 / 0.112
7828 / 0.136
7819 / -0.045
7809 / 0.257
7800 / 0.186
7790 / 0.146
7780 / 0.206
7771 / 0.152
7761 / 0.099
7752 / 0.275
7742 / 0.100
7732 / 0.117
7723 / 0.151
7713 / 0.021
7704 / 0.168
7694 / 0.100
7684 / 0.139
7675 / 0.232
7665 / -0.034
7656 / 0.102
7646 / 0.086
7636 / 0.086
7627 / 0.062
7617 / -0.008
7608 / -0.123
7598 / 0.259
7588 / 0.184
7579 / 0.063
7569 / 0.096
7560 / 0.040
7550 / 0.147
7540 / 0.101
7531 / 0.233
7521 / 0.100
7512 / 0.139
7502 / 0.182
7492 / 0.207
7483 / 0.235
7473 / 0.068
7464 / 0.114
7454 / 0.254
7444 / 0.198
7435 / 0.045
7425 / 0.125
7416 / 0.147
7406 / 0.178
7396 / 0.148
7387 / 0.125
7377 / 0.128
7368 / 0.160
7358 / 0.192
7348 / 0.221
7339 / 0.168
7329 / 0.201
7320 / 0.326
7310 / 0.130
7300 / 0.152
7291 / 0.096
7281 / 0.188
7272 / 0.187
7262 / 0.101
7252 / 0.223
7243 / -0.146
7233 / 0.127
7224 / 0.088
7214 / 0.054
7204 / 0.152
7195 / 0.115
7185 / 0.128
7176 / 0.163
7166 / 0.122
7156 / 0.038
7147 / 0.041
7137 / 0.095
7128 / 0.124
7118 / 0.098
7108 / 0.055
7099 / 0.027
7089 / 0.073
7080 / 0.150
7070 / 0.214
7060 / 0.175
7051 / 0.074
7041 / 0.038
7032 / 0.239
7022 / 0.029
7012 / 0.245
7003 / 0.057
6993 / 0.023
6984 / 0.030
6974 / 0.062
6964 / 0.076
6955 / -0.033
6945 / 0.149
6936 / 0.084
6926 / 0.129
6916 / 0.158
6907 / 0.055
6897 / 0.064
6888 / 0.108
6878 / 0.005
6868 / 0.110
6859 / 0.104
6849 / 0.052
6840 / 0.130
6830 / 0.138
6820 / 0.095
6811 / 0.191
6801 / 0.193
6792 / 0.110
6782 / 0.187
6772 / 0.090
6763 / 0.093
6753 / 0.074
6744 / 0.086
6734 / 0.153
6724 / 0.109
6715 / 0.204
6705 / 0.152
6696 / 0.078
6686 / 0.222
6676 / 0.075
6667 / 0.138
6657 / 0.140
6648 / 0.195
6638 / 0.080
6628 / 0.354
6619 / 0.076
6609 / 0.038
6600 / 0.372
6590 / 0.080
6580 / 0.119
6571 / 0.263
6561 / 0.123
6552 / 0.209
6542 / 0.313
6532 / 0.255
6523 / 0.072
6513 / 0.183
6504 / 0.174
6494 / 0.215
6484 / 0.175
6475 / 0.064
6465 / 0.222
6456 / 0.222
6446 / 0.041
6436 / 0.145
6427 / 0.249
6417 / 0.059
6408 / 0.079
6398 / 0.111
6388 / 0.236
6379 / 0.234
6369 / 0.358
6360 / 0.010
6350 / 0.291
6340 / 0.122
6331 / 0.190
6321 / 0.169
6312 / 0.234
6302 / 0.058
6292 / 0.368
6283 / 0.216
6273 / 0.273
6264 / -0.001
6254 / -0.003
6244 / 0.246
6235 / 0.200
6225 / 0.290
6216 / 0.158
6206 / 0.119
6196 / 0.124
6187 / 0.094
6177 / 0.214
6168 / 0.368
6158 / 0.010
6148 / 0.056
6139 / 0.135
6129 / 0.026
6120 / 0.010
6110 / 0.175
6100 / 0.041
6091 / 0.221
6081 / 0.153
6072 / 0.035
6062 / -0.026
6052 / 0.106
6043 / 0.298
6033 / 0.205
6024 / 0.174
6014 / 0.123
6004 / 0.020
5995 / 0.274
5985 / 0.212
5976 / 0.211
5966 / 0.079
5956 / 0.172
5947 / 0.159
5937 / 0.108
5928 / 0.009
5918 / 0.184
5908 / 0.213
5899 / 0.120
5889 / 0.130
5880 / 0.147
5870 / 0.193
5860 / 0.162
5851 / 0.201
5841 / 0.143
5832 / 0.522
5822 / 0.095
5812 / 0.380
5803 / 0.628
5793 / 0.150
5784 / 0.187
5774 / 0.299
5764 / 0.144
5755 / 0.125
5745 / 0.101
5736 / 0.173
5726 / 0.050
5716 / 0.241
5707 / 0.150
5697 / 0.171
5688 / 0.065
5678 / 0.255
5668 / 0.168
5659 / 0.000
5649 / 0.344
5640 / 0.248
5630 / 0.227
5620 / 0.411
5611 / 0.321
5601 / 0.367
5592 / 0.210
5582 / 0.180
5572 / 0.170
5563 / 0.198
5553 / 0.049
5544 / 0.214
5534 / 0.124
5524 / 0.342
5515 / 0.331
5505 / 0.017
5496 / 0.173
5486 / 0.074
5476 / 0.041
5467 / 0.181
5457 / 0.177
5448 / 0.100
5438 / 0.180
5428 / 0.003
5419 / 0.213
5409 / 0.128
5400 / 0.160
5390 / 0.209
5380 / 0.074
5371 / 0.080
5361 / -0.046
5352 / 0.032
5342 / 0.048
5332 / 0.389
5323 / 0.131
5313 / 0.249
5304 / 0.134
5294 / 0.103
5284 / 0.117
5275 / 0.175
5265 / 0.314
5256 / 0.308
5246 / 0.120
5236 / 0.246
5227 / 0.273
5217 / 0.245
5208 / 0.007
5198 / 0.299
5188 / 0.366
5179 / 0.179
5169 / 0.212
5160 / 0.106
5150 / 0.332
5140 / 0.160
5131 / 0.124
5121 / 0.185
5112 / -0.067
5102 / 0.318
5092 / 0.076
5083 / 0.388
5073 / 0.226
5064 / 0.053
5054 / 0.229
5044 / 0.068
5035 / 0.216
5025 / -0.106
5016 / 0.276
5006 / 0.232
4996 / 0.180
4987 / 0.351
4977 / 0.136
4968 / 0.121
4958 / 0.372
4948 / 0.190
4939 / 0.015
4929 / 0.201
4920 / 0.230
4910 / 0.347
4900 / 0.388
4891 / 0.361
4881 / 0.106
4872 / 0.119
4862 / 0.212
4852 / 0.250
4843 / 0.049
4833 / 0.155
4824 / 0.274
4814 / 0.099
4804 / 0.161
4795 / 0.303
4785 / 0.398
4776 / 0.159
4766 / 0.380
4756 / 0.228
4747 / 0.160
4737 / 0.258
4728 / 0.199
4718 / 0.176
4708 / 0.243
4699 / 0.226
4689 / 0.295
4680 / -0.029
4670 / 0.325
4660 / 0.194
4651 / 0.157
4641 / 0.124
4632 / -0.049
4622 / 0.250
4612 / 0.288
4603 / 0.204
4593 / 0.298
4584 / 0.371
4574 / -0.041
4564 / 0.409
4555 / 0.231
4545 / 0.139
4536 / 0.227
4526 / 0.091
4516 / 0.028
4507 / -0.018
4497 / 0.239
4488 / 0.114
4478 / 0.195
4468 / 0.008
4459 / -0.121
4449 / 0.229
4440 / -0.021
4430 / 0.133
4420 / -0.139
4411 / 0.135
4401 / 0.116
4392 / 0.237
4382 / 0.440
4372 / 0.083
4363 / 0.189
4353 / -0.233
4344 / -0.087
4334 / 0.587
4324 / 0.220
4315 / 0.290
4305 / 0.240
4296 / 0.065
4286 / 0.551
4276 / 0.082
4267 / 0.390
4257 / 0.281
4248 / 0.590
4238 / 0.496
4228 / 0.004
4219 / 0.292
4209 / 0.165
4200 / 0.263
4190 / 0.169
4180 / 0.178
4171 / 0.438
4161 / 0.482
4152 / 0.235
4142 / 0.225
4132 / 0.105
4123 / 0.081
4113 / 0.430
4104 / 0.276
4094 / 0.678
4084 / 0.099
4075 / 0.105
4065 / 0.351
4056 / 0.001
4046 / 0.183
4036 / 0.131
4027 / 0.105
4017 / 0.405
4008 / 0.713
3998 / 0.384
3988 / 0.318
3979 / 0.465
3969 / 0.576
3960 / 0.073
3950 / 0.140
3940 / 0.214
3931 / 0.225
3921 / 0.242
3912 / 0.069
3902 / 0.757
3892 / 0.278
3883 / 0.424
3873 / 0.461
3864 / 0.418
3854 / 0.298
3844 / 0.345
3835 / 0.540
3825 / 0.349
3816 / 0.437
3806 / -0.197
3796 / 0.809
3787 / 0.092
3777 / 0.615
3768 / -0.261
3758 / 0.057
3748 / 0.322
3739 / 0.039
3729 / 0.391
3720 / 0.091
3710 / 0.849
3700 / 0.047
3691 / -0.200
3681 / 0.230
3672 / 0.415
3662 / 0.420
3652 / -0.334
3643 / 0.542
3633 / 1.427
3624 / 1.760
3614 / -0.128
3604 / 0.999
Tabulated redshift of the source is 1.186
